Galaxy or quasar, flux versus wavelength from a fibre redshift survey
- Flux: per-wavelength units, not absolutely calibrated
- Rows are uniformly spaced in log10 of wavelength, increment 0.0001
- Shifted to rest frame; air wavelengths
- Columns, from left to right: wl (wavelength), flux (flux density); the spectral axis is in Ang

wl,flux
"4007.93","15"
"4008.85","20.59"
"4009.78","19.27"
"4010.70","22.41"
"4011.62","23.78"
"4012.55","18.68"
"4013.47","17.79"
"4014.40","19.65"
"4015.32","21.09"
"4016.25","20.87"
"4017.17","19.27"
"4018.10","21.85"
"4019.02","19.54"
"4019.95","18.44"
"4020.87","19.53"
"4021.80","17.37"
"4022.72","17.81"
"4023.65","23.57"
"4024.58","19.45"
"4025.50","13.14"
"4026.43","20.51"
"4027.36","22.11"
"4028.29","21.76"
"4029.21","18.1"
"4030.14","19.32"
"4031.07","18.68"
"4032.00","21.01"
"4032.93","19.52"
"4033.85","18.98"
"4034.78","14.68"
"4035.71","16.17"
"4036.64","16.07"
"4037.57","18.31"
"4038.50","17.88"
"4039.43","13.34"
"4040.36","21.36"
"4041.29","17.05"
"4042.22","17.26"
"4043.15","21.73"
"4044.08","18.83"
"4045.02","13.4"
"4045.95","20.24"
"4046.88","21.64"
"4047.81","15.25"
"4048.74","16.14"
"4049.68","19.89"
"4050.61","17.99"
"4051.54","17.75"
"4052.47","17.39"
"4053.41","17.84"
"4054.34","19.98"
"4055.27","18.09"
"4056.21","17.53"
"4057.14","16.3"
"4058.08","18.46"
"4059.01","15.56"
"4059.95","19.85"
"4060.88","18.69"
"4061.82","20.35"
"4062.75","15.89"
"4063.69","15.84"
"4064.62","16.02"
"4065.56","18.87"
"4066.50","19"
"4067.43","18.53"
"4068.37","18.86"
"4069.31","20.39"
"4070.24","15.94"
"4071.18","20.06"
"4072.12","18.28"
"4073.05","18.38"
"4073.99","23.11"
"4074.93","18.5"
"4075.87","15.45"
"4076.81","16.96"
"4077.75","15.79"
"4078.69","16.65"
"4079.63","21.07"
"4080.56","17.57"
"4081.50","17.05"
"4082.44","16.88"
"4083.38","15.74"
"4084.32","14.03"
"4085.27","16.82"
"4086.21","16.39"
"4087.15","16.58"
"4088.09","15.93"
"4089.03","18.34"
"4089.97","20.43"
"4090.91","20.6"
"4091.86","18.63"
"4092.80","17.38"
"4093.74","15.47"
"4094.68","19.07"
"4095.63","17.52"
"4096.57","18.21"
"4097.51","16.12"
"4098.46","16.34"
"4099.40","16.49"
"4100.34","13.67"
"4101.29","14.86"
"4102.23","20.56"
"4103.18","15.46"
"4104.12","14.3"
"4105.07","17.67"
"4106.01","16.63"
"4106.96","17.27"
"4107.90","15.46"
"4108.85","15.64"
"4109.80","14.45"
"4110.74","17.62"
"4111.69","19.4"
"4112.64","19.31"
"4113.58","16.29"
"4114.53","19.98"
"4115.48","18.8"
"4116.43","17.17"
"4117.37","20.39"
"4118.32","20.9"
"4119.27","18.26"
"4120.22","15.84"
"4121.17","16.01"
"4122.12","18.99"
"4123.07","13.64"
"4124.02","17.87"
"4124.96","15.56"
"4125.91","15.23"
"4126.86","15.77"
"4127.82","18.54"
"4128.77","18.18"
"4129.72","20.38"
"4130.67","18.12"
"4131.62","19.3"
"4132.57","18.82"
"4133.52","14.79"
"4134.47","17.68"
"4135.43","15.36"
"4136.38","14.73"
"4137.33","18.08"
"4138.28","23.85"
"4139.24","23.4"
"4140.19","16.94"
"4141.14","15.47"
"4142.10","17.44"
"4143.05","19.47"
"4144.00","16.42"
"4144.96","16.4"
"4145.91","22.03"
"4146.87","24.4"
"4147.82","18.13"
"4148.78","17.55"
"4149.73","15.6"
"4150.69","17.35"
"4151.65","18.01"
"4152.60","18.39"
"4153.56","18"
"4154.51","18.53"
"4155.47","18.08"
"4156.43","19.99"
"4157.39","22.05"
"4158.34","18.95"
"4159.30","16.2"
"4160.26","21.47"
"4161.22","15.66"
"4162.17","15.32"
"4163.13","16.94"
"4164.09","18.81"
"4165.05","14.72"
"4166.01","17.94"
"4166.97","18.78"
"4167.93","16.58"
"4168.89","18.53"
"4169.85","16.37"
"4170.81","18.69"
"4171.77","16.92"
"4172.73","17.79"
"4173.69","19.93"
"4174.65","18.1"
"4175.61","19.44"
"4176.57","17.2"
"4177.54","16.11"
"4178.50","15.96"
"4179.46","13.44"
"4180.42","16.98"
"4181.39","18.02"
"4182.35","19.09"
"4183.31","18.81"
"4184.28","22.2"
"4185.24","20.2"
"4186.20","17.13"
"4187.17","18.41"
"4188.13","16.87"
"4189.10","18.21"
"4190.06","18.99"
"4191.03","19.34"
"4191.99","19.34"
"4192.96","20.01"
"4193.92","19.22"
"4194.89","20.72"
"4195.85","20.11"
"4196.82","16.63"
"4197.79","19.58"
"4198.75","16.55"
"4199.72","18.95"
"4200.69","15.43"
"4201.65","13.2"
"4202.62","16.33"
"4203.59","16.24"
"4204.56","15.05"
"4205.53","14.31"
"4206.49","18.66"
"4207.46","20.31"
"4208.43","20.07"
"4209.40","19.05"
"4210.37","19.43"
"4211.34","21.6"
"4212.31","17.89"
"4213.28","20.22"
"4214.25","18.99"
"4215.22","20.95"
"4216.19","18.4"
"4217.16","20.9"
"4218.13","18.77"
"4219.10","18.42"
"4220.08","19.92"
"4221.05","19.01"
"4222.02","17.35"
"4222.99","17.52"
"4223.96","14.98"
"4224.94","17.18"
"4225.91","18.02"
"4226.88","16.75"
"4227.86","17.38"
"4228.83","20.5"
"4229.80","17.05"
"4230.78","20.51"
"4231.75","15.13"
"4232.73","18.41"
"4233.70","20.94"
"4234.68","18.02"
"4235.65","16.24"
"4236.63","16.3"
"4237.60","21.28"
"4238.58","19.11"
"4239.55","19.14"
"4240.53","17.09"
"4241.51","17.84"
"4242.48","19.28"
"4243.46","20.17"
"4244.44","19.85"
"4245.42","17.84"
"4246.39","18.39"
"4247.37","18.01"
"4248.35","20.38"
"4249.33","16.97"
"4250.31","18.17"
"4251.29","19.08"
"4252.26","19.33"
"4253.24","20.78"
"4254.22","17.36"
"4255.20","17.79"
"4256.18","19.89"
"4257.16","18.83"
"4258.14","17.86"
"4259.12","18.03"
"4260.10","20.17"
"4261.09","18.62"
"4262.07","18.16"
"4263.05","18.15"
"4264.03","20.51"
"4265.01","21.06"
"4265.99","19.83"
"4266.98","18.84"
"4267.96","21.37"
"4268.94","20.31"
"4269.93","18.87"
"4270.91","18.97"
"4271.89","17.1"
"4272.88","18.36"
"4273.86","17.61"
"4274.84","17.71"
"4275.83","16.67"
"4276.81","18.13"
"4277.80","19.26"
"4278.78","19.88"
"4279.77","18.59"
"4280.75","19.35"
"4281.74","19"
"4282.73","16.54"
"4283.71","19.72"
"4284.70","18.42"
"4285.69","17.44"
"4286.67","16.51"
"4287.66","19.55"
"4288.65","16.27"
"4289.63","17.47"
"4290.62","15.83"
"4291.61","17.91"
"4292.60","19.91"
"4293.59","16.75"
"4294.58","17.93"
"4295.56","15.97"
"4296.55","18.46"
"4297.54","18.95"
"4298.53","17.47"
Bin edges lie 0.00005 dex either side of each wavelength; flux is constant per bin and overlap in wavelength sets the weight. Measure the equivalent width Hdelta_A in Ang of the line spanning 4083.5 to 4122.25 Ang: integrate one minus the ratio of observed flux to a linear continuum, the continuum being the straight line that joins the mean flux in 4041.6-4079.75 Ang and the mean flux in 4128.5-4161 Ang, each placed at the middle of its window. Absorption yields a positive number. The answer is 2.2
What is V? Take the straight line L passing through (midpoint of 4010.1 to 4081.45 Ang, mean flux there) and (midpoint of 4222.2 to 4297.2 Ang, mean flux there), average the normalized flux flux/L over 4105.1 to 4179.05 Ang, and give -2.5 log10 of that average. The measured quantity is 0.04 mag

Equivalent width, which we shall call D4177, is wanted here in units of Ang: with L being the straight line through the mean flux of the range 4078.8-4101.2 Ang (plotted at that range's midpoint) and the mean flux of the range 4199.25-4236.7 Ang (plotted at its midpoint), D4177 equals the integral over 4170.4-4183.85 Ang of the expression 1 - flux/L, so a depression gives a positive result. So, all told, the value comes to 0.1 Ang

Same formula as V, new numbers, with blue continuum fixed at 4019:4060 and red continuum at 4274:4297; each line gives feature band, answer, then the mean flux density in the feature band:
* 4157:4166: 0.02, 17.8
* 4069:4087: 0.04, 17.6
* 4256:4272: -0.07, 19.2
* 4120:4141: 0.04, 17.6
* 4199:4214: 0.02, 17.8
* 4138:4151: -0.04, 18.8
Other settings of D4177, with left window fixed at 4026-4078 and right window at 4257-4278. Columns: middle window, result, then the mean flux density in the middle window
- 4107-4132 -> 1.2 Ang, 17.6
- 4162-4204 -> 1.7 Ang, 17.8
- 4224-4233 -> 0.5 Ang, 17.7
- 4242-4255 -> -0.1 Ang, 18.9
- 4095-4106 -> 1.1 Ang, 16.5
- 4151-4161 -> -0.2 Ang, 18.8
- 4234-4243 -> 0.2 Ang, 18.3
